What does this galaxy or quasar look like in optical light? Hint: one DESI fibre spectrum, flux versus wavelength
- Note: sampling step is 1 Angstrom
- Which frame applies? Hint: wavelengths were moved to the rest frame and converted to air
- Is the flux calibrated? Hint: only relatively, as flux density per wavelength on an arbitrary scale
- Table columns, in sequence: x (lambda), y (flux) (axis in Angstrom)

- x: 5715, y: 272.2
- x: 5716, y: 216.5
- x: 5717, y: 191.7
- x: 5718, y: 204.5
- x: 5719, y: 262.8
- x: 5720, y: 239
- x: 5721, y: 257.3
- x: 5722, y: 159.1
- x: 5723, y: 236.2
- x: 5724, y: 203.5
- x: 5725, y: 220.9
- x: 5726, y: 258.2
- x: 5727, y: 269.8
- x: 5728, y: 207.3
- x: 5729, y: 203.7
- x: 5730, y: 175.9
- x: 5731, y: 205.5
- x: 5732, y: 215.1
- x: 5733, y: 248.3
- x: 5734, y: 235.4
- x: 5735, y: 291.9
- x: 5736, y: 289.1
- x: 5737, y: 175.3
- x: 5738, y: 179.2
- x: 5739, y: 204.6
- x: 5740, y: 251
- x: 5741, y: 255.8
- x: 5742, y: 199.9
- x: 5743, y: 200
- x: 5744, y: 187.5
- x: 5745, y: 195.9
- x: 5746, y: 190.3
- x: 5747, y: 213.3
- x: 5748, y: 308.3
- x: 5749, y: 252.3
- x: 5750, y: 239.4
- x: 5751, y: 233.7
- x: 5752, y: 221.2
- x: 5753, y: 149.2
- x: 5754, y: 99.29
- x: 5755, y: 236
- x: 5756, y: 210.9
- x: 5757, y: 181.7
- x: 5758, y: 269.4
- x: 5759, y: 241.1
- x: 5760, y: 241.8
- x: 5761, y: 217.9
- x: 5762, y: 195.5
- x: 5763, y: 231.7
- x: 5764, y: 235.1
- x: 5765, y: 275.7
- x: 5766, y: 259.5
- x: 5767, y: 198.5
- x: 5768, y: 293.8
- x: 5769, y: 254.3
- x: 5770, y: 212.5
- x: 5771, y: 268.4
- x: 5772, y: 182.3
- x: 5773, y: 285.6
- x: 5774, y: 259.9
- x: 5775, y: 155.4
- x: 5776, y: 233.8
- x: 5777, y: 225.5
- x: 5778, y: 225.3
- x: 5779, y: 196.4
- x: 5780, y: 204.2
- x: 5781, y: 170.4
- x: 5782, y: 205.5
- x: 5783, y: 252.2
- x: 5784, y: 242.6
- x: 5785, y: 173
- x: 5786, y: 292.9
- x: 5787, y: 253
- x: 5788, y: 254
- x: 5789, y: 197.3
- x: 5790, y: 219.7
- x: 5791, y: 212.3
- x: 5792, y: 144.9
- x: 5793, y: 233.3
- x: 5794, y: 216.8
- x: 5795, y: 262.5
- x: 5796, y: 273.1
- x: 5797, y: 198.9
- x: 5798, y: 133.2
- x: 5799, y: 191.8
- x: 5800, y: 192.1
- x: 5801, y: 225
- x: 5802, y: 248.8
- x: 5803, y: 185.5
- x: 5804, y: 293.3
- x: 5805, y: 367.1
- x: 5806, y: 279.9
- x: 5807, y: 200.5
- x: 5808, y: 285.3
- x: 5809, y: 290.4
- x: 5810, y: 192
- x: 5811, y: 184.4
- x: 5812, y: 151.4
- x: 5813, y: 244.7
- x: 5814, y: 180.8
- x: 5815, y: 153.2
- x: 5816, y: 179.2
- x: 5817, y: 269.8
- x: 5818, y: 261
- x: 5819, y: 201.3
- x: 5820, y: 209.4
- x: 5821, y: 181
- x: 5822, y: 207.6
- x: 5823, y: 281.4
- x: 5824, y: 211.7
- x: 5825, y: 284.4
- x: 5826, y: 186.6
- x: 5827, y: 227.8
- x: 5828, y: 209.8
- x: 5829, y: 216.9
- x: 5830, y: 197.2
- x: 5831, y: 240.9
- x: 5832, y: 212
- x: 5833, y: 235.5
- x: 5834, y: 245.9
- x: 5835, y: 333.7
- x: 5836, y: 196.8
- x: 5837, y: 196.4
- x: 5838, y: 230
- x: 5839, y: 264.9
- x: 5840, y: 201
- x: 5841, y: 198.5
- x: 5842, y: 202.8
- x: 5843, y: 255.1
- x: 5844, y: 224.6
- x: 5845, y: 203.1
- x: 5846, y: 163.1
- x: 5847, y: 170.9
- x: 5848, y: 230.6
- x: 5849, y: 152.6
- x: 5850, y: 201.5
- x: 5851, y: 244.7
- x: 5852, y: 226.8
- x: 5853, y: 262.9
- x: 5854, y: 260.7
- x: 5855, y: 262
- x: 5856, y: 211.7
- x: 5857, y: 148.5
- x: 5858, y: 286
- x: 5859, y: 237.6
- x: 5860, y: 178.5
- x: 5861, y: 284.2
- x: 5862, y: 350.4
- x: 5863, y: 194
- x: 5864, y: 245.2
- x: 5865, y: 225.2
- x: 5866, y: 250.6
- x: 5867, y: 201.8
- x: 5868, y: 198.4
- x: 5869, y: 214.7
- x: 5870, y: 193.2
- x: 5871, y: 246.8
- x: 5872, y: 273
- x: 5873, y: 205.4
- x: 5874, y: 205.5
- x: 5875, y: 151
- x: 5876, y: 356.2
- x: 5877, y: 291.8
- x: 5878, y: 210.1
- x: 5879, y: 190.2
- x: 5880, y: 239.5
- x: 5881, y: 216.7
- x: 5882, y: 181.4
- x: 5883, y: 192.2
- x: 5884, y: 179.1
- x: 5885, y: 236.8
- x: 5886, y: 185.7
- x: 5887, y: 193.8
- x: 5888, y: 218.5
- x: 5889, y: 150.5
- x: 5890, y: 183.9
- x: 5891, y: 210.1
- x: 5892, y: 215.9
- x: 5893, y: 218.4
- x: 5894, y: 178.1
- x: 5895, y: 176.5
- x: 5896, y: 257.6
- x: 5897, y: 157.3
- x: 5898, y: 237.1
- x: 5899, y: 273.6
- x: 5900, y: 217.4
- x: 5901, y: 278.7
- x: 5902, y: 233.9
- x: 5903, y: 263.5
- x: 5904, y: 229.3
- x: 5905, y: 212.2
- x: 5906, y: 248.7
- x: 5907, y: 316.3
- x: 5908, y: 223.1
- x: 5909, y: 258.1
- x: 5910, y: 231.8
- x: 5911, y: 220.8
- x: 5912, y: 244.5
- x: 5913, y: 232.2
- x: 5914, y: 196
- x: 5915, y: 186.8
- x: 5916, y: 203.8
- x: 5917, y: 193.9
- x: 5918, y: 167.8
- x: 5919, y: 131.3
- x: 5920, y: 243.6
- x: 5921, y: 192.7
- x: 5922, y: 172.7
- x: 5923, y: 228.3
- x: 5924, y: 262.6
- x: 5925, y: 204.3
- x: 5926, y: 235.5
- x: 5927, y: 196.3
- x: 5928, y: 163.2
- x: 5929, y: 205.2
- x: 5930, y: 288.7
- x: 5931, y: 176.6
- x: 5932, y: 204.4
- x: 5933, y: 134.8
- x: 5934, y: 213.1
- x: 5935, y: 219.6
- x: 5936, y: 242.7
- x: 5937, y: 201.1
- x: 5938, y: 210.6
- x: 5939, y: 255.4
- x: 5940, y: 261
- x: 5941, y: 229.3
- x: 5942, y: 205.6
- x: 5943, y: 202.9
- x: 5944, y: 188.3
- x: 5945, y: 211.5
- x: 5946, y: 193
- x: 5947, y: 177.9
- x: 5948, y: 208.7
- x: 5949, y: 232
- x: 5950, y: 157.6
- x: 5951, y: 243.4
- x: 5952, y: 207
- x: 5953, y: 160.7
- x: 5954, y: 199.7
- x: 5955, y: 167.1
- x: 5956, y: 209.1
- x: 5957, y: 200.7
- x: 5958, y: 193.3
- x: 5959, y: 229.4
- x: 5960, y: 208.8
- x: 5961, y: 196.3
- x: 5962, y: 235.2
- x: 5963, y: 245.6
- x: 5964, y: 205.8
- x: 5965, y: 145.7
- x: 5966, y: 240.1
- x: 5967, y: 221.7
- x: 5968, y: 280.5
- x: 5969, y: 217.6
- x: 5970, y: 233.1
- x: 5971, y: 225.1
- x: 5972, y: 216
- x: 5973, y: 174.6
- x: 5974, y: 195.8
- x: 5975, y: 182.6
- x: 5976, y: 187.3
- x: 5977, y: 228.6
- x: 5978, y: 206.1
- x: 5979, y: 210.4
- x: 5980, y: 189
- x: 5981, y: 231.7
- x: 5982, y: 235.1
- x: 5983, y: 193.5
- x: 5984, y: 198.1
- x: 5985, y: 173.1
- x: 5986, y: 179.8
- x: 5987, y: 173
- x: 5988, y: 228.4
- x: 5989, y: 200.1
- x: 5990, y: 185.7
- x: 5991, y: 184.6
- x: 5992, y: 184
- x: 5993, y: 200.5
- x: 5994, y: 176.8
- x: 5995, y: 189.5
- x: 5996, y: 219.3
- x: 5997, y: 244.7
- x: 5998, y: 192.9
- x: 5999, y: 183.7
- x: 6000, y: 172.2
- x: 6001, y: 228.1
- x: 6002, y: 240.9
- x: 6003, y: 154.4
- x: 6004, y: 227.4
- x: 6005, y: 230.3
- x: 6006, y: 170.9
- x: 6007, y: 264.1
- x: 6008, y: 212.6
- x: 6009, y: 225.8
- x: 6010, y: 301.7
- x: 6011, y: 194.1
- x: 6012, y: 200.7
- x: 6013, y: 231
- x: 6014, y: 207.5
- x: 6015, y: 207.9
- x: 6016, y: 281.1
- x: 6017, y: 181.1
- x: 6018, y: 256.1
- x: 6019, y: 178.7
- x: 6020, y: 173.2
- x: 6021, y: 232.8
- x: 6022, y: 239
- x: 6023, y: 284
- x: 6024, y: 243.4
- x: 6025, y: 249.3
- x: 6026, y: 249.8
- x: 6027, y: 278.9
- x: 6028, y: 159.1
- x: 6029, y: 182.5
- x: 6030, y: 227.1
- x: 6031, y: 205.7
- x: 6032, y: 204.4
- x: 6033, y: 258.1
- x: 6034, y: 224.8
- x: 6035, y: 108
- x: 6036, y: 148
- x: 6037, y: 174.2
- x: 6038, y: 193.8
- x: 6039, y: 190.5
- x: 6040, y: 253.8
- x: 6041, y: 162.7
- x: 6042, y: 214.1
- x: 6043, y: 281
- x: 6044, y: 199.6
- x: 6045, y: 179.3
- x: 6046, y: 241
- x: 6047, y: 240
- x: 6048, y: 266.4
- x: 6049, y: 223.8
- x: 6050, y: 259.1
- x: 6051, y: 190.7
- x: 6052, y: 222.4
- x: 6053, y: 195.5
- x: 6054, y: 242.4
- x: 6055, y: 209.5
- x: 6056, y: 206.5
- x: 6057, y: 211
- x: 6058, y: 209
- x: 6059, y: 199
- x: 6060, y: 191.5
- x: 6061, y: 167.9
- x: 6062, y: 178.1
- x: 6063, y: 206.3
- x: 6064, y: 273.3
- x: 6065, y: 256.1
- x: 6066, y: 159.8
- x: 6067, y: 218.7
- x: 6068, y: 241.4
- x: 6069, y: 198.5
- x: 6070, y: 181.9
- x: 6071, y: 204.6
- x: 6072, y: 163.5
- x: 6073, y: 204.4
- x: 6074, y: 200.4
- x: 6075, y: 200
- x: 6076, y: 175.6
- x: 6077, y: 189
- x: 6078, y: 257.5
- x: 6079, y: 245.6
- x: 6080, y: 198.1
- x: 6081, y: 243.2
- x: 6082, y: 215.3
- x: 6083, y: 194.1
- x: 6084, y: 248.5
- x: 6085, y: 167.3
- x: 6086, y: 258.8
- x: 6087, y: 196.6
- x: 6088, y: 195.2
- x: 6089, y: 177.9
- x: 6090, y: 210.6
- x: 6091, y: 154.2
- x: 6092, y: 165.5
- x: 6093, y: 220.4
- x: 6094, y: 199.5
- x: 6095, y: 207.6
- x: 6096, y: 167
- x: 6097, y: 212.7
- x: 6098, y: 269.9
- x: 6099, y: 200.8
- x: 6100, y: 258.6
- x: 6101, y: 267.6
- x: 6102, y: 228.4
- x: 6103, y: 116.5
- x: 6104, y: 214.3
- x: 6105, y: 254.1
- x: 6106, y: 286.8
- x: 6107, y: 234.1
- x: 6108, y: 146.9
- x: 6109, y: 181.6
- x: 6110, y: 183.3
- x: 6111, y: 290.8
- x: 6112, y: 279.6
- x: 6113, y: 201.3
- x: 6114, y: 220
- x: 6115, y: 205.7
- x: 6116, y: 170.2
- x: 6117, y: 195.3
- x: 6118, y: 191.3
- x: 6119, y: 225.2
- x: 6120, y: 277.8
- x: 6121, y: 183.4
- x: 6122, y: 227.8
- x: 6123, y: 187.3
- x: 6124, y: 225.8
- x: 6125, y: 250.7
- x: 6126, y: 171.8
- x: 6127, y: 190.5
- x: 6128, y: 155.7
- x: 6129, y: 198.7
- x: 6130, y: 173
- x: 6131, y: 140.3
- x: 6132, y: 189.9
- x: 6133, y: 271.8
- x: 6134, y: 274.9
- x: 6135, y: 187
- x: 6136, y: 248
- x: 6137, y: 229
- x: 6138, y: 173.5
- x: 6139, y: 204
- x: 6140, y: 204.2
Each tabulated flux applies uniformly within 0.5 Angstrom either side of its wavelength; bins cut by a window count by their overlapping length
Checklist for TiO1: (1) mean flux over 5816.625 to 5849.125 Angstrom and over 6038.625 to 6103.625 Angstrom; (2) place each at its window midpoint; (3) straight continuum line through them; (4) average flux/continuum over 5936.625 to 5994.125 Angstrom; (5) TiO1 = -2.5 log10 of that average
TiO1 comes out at 0.05 mag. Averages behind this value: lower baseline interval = 222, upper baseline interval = 211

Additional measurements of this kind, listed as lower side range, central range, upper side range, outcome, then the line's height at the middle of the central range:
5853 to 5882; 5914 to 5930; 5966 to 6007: 0.094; 220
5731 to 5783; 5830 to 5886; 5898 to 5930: -0.009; 223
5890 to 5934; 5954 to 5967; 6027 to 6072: 0.035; 214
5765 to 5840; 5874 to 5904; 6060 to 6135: 0.021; 221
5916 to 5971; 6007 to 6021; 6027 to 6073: -0.067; 208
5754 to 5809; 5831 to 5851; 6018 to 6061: 0.037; 226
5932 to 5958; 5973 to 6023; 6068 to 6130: -0.010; 206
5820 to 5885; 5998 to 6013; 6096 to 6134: 0.017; 218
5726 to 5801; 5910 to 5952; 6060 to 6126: 0.040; 216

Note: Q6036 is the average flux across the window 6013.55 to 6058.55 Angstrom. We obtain 217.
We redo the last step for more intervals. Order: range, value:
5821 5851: 220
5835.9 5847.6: 210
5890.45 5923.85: 220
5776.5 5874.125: 224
